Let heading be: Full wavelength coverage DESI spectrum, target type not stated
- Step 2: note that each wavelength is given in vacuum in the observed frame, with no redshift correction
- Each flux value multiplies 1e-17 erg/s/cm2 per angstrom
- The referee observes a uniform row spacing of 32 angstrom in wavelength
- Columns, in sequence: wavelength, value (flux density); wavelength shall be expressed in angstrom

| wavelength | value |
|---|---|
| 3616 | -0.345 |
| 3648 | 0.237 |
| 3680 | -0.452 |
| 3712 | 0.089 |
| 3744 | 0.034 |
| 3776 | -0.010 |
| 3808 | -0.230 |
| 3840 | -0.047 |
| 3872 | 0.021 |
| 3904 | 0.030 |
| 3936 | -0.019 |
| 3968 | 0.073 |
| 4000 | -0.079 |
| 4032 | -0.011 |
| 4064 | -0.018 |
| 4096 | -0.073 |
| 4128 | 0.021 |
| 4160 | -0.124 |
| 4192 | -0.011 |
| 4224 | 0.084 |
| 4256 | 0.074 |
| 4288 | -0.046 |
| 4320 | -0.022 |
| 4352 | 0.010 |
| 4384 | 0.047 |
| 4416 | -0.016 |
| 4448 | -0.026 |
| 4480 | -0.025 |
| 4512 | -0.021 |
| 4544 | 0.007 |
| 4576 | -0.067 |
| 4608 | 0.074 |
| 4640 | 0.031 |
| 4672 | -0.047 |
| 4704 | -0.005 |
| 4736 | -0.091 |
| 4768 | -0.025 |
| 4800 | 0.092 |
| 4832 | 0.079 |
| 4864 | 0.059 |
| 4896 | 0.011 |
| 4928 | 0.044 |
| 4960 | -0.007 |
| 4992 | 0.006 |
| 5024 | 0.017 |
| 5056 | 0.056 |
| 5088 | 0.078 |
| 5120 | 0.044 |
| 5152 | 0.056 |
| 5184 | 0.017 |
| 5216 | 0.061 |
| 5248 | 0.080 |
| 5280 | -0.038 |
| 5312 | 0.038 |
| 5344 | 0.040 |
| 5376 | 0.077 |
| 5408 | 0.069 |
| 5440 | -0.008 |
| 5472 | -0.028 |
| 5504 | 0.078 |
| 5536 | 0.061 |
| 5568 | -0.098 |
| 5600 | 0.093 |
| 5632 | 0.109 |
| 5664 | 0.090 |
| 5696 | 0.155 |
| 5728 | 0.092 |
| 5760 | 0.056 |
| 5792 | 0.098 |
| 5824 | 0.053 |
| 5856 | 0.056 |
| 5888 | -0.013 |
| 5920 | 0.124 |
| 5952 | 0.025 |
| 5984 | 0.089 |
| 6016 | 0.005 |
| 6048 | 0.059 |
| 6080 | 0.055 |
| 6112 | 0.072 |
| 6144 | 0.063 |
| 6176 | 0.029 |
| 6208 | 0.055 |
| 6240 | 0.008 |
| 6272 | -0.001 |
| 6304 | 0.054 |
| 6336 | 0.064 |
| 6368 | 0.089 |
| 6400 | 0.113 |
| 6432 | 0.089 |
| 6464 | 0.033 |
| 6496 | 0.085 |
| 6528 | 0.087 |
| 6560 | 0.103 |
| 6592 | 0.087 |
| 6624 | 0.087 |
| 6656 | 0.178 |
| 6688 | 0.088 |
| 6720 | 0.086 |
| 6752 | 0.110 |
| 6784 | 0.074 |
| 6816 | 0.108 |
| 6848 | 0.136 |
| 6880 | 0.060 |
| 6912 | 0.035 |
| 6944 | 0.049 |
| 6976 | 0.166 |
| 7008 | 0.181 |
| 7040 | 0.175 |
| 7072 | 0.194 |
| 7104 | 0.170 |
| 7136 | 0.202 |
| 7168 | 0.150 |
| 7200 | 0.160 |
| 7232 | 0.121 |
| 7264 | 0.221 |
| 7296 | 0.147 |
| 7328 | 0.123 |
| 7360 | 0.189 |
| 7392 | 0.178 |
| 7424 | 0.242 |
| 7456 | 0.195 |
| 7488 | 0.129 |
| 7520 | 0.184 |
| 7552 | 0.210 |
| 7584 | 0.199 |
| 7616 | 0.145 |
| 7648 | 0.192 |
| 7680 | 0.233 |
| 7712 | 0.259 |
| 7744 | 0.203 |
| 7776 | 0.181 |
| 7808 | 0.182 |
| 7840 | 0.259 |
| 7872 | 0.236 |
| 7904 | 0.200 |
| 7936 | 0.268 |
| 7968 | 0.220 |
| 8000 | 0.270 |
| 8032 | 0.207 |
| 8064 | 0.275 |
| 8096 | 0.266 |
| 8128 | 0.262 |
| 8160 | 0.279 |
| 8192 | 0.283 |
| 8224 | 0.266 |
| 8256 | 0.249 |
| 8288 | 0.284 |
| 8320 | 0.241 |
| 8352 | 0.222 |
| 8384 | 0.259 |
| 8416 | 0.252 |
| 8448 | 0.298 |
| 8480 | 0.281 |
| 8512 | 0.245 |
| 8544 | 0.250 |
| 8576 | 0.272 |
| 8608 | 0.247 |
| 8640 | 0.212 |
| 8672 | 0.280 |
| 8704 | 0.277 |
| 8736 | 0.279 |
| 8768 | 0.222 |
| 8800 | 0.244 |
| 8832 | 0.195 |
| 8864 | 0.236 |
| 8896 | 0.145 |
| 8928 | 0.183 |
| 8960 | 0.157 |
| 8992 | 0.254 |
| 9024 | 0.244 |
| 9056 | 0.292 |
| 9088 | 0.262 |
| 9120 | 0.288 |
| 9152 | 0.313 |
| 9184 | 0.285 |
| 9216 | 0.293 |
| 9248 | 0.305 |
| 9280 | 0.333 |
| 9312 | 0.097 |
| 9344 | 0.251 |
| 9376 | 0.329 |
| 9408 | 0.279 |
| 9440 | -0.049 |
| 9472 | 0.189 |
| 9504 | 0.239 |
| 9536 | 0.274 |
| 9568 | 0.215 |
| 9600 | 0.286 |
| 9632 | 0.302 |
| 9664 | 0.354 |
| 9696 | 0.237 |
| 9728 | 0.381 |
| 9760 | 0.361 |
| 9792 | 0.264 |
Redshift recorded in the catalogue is 0.75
